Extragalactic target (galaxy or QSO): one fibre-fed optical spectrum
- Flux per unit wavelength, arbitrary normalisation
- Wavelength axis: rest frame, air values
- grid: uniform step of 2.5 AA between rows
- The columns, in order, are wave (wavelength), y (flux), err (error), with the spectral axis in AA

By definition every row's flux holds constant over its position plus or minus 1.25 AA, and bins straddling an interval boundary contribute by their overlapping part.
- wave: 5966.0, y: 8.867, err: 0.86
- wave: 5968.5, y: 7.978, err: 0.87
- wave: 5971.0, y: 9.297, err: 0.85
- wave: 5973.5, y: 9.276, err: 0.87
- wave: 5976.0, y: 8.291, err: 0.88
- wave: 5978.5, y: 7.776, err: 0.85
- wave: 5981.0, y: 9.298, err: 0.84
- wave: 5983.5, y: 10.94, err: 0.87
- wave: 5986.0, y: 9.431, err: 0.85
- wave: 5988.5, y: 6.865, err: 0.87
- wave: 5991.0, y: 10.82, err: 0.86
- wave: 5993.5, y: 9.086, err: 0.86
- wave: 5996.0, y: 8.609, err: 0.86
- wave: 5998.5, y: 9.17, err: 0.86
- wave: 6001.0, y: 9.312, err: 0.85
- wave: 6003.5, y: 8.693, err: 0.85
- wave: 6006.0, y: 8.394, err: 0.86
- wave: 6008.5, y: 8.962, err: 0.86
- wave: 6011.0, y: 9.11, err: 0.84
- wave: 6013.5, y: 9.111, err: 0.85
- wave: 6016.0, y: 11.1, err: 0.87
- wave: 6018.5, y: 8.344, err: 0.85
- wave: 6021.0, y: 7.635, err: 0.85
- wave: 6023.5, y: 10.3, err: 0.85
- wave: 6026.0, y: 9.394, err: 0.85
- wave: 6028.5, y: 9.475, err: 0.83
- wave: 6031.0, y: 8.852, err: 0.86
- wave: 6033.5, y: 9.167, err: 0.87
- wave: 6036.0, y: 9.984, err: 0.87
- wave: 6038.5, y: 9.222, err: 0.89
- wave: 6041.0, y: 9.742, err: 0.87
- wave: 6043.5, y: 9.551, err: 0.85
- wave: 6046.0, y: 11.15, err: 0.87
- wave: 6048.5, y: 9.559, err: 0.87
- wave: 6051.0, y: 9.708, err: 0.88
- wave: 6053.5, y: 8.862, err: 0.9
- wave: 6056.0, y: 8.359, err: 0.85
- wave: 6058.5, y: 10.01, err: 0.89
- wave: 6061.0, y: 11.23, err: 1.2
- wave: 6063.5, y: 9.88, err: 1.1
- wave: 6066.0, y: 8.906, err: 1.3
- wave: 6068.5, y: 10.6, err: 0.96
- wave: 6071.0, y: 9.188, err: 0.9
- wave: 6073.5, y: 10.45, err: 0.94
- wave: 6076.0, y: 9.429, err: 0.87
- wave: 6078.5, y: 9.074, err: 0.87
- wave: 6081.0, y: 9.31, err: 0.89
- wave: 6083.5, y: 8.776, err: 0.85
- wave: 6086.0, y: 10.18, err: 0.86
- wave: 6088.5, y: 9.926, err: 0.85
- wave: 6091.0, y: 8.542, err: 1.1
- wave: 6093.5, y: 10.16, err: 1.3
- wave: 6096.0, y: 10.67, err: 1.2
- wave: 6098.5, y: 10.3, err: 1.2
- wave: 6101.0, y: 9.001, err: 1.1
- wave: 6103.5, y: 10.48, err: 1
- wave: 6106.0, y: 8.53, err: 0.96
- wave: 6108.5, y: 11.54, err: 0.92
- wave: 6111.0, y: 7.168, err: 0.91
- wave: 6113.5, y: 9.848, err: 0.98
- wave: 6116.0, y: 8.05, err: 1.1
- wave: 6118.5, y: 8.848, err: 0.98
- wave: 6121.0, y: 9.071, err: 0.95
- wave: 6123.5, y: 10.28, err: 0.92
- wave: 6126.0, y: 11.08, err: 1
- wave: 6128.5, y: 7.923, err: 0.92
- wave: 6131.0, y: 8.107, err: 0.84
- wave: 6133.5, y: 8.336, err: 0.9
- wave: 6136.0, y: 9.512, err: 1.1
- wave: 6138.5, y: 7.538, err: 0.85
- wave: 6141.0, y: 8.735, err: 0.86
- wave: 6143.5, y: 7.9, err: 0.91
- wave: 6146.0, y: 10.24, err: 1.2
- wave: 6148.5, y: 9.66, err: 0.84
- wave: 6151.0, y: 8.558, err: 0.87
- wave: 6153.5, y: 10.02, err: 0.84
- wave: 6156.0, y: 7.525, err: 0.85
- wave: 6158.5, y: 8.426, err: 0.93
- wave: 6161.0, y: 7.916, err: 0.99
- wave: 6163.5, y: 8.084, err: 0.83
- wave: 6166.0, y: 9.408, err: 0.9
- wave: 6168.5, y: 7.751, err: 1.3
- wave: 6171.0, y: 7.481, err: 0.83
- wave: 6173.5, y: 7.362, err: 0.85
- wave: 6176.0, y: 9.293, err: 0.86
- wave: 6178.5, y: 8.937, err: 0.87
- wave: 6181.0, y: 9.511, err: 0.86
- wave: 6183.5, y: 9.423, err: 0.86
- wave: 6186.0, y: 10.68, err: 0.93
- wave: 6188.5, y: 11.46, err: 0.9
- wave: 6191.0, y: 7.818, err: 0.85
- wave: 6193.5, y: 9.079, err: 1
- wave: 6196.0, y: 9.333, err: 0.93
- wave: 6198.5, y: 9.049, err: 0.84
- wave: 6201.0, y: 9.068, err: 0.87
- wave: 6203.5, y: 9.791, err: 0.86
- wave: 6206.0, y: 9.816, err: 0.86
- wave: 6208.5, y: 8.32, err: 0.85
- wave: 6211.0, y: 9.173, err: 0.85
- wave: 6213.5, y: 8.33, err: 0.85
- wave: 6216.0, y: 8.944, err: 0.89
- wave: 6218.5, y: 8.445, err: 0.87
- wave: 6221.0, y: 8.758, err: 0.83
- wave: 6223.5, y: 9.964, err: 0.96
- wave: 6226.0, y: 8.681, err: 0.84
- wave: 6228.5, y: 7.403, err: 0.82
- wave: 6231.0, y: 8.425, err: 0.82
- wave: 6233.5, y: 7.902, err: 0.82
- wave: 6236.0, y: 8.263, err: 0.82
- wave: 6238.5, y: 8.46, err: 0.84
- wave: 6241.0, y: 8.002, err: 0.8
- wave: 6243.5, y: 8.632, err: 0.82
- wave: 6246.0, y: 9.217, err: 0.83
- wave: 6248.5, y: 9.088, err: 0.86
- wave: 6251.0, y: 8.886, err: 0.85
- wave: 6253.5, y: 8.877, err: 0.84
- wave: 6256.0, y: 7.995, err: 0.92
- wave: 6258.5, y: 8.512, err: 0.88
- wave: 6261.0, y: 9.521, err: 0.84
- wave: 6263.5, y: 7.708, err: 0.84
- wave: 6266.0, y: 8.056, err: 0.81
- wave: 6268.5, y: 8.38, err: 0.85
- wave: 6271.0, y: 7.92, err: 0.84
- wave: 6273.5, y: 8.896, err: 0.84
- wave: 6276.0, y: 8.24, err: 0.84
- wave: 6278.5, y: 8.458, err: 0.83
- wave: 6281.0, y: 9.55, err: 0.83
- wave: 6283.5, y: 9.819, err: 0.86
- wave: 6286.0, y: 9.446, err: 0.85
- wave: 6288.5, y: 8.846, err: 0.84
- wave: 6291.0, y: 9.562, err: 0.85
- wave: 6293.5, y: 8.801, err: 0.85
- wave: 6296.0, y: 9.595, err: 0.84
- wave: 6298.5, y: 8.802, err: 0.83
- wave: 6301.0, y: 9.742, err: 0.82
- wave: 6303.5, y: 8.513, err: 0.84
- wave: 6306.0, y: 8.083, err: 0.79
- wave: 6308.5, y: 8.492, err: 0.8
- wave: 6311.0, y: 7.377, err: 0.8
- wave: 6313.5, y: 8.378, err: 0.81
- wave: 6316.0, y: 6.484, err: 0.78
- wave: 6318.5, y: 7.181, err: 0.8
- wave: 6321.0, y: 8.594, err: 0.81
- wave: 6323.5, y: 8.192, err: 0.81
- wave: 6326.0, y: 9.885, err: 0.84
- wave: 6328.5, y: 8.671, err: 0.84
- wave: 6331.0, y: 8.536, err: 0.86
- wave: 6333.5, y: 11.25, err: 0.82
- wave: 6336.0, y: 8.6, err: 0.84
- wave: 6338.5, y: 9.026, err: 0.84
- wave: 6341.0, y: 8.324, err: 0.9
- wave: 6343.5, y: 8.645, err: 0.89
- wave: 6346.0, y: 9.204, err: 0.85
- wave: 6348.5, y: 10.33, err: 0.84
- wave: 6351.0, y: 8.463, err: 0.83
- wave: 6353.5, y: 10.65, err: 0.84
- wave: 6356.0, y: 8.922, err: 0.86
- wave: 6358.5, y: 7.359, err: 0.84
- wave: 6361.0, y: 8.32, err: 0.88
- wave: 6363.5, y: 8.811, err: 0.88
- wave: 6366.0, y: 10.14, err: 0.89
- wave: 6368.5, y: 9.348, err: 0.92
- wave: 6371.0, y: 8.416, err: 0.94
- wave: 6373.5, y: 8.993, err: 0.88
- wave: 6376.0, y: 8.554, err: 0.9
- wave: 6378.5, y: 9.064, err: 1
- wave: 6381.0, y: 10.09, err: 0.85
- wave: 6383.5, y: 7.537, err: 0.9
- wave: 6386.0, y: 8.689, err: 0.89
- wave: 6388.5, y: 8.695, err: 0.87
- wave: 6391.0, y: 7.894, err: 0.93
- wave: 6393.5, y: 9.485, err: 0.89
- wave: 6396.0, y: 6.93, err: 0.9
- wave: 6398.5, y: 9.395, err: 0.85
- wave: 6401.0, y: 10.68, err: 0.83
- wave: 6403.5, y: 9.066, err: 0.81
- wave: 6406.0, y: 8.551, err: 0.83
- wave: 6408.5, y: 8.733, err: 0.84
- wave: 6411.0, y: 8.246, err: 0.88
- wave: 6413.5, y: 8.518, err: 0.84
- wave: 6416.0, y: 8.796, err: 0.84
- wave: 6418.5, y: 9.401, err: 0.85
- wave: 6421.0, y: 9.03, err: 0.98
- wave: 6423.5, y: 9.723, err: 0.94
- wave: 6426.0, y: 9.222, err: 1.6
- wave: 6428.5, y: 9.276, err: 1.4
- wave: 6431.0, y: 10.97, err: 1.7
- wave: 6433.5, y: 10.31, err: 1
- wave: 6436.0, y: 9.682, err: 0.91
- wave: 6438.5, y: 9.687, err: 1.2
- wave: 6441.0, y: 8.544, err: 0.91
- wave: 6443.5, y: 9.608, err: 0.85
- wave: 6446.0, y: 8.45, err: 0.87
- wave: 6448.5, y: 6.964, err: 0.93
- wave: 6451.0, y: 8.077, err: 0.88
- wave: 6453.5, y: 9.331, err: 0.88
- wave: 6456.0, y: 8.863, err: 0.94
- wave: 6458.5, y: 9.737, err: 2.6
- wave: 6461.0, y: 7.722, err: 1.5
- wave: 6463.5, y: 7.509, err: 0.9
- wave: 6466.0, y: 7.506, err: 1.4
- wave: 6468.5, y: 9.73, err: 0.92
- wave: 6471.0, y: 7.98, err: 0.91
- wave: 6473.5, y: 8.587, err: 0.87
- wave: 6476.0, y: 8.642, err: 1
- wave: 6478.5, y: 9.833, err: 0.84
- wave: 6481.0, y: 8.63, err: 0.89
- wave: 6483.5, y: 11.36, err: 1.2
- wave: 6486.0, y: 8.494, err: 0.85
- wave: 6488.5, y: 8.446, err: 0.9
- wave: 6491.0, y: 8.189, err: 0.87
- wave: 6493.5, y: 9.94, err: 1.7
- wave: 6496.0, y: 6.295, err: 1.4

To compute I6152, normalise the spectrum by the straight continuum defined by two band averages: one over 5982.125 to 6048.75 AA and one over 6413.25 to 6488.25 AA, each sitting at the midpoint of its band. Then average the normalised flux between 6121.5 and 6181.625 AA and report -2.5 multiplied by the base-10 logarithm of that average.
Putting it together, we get 0.06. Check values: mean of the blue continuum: 9.33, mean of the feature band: 8.73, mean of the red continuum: 9.01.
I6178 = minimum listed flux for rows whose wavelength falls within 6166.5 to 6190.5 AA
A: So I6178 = 7.362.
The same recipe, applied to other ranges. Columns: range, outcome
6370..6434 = 6.93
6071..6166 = 7.168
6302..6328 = 6.484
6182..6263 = 7.403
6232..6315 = 7.377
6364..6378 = 8.416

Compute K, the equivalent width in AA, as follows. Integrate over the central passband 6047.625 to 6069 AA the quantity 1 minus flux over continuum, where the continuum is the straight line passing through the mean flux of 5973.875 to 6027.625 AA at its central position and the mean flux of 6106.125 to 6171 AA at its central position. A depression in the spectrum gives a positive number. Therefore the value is -1.6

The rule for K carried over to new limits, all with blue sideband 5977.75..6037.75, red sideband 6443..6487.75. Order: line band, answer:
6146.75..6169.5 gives 0.96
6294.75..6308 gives -0.07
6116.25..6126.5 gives -0.57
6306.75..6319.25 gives 1.75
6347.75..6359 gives -0.50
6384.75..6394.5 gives 0.12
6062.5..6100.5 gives -2.43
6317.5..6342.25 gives 0.00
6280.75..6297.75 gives -0.88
